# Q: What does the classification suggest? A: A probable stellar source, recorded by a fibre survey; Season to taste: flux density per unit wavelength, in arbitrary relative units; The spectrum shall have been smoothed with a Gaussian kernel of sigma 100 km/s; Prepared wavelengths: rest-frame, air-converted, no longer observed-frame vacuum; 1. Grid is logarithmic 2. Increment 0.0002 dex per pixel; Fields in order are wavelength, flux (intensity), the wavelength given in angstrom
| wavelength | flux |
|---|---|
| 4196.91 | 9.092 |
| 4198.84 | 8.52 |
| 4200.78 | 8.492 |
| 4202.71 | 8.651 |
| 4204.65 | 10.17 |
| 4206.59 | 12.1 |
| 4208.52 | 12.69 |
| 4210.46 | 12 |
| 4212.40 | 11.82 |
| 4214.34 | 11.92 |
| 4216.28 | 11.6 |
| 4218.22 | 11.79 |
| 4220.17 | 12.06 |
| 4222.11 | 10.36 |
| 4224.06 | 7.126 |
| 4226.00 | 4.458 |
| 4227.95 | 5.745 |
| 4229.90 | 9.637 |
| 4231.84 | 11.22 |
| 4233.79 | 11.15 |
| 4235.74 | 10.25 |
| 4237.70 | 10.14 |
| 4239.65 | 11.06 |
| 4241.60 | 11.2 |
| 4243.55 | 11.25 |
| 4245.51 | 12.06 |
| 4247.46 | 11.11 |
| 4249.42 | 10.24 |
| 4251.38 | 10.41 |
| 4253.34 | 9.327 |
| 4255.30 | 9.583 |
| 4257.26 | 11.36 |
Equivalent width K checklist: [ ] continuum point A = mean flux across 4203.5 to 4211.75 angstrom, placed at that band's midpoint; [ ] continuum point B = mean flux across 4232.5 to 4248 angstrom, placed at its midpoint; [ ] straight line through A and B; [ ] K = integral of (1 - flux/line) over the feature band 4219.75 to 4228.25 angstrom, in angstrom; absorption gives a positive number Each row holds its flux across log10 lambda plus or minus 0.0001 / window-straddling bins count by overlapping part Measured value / 2.63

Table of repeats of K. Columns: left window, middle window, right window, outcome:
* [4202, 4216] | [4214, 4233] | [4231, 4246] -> 2.9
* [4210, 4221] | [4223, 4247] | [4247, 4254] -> 2.7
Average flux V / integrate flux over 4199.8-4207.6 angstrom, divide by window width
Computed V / 9.87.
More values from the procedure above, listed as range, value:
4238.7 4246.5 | 11.4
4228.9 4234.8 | 10.7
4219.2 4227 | 8.49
